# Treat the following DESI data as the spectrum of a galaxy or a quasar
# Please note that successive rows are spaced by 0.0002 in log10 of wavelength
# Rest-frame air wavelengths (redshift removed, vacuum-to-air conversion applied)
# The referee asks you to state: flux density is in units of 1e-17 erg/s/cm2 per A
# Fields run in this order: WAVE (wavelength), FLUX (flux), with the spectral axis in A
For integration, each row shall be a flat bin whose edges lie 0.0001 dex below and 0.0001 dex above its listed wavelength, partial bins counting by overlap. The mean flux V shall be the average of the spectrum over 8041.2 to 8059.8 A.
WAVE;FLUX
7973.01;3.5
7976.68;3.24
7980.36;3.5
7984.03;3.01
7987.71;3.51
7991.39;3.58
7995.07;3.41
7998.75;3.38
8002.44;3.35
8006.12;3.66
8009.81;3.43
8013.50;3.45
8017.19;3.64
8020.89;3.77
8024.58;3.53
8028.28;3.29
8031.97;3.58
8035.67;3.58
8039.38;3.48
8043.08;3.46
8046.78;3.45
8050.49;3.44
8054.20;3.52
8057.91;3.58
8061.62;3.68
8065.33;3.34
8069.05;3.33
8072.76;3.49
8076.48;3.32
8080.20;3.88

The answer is 3.49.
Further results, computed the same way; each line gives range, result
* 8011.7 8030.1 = 3.54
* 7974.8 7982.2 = 3.37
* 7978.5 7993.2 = 3.4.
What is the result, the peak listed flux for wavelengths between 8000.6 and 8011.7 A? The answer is 3.66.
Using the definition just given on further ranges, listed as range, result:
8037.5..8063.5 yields 3.68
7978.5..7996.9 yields 3.58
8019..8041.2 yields 3.77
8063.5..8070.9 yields 3.34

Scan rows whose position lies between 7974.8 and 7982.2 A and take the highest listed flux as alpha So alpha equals 3.5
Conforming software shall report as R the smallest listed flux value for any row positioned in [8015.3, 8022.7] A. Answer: 3.64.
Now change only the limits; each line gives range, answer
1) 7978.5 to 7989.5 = 3.01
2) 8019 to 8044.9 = 3.29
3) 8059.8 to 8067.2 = 3.34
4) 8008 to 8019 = 3.43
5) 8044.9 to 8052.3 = 3.44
